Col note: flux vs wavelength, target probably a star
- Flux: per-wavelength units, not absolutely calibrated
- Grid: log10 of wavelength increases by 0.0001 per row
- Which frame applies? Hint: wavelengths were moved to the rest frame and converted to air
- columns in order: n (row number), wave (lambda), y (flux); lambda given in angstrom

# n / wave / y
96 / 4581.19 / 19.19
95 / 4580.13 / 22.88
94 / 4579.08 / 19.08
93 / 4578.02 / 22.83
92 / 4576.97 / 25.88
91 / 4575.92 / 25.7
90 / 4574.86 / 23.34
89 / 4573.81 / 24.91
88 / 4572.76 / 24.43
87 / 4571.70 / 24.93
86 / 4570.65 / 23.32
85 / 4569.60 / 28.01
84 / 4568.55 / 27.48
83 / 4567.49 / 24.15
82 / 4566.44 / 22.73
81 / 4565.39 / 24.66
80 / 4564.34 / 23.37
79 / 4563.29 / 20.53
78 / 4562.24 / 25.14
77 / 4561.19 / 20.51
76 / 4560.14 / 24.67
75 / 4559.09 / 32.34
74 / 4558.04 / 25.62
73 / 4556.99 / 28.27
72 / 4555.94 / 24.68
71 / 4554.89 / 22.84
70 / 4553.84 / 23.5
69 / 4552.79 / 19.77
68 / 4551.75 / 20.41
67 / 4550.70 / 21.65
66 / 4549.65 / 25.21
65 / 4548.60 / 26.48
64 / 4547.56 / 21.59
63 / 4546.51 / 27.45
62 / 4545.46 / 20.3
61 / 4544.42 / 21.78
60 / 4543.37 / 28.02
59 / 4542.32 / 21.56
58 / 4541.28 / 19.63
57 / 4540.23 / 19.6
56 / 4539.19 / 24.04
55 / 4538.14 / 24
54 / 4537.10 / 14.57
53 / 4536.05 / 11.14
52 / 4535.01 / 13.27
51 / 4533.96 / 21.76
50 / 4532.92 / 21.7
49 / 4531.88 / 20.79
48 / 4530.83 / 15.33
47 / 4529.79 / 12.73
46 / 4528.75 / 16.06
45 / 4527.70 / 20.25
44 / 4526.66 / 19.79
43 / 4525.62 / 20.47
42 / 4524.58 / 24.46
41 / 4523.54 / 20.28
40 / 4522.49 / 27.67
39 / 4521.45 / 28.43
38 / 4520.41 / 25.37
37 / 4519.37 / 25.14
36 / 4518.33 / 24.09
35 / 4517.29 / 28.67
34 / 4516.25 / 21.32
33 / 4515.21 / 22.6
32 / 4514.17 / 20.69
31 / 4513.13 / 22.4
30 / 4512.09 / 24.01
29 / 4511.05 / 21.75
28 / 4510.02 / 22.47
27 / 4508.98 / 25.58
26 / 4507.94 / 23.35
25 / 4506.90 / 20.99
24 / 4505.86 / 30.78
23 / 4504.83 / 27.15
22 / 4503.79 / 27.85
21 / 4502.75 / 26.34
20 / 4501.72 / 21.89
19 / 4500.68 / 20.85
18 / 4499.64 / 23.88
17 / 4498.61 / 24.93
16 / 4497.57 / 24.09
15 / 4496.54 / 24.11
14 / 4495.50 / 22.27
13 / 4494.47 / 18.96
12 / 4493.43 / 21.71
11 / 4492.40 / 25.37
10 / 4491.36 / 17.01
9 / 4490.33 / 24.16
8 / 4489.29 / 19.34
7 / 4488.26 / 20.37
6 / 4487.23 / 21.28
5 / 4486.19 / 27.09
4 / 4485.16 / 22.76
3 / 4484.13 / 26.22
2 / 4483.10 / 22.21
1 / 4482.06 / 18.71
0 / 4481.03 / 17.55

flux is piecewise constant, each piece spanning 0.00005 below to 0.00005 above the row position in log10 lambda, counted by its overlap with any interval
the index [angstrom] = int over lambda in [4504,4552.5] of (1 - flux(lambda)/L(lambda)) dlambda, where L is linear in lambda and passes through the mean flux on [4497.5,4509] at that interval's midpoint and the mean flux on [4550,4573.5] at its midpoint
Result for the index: 4.8 angstrom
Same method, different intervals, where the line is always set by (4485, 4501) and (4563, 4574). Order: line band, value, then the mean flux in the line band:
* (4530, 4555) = 2.95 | 21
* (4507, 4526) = -0.61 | 23.8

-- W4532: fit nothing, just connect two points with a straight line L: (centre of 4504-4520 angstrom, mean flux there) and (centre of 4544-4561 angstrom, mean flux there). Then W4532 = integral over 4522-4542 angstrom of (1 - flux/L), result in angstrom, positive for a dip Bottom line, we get 4.0 angstrom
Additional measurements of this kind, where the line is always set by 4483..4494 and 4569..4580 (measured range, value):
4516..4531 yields 0.7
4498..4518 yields -1.0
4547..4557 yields 0.2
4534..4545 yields 1.7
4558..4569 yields -0.3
